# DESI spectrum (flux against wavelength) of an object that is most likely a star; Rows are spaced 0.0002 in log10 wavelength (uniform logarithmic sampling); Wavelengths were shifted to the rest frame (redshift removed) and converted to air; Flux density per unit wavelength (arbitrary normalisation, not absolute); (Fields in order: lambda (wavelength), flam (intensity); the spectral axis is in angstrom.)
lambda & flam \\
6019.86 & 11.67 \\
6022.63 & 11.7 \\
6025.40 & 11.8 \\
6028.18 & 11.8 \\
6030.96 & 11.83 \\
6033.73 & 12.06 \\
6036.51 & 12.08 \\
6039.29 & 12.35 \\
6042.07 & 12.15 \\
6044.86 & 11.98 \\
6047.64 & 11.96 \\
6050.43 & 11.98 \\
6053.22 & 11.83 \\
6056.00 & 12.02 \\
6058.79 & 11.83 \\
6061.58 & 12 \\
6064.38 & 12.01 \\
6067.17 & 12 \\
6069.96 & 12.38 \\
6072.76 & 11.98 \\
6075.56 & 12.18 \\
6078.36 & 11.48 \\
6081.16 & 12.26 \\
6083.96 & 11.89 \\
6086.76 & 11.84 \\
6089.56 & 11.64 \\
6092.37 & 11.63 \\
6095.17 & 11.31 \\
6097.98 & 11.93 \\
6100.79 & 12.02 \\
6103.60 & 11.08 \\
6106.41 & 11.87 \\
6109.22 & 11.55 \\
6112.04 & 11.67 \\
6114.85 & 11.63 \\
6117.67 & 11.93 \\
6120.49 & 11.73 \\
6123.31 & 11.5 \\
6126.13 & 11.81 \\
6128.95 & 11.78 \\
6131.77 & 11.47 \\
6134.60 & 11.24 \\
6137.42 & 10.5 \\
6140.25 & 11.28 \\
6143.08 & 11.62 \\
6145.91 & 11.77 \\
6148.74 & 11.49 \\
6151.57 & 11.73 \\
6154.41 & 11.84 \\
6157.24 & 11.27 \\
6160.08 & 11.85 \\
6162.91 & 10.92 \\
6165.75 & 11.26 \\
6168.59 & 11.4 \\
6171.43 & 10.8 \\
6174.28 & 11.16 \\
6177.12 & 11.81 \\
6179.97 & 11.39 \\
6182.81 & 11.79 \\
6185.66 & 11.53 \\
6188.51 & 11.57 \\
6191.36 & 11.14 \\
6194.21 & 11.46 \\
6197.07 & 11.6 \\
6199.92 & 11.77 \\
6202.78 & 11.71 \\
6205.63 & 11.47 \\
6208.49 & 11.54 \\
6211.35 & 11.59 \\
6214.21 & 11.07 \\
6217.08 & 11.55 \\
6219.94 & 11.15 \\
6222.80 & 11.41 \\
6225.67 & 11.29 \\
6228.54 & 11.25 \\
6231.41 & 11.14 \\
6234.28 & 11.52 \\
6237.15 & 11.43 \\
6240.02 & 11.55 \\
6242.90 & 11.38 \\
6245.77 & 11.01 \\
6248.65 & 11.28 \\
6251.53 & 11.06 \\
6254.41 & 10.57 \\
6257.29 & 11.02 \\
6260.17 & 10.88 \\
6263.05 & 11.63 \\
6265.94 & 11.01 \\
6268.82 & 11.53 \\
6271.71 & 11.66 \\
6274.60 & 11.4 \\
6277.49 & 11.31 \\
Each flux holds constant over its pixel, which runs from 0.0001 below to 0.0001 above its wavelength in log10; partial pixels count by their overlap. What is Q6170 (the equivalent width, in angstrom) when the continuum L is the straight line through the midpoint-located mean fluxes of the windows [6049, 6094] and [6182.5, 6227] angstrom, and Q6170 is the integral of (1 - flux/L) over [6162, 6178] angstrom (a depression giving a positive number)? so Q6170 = 0.5 angstrom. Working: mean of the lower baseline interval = 11.9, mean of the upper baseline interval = 11.5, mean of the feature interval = 11.2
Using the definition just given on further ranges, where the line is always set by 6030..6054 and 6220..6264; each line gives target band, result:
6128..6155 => 0.4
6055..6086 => -0.2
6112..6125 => 0.0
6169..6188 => 0.1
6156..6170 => 0.2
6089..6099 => 0.2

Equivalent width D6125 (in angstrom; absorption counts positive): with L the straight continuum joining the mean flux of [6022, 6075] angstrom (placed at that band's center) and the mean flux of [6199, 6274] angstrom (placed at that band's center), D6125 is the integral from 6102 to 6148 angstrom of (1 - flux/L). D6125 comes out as 0.76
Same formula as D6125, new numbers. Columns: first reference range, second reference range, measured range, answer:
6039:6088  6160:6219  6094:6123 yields 0.3 angstrom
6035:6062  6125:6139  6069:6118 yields -0.5 angstrom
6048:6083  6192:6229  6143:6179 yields 0.6 angstrom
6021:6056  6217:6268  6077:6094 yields 0.0 angstrom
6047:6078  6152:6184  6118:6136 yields 0.1 angstrom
